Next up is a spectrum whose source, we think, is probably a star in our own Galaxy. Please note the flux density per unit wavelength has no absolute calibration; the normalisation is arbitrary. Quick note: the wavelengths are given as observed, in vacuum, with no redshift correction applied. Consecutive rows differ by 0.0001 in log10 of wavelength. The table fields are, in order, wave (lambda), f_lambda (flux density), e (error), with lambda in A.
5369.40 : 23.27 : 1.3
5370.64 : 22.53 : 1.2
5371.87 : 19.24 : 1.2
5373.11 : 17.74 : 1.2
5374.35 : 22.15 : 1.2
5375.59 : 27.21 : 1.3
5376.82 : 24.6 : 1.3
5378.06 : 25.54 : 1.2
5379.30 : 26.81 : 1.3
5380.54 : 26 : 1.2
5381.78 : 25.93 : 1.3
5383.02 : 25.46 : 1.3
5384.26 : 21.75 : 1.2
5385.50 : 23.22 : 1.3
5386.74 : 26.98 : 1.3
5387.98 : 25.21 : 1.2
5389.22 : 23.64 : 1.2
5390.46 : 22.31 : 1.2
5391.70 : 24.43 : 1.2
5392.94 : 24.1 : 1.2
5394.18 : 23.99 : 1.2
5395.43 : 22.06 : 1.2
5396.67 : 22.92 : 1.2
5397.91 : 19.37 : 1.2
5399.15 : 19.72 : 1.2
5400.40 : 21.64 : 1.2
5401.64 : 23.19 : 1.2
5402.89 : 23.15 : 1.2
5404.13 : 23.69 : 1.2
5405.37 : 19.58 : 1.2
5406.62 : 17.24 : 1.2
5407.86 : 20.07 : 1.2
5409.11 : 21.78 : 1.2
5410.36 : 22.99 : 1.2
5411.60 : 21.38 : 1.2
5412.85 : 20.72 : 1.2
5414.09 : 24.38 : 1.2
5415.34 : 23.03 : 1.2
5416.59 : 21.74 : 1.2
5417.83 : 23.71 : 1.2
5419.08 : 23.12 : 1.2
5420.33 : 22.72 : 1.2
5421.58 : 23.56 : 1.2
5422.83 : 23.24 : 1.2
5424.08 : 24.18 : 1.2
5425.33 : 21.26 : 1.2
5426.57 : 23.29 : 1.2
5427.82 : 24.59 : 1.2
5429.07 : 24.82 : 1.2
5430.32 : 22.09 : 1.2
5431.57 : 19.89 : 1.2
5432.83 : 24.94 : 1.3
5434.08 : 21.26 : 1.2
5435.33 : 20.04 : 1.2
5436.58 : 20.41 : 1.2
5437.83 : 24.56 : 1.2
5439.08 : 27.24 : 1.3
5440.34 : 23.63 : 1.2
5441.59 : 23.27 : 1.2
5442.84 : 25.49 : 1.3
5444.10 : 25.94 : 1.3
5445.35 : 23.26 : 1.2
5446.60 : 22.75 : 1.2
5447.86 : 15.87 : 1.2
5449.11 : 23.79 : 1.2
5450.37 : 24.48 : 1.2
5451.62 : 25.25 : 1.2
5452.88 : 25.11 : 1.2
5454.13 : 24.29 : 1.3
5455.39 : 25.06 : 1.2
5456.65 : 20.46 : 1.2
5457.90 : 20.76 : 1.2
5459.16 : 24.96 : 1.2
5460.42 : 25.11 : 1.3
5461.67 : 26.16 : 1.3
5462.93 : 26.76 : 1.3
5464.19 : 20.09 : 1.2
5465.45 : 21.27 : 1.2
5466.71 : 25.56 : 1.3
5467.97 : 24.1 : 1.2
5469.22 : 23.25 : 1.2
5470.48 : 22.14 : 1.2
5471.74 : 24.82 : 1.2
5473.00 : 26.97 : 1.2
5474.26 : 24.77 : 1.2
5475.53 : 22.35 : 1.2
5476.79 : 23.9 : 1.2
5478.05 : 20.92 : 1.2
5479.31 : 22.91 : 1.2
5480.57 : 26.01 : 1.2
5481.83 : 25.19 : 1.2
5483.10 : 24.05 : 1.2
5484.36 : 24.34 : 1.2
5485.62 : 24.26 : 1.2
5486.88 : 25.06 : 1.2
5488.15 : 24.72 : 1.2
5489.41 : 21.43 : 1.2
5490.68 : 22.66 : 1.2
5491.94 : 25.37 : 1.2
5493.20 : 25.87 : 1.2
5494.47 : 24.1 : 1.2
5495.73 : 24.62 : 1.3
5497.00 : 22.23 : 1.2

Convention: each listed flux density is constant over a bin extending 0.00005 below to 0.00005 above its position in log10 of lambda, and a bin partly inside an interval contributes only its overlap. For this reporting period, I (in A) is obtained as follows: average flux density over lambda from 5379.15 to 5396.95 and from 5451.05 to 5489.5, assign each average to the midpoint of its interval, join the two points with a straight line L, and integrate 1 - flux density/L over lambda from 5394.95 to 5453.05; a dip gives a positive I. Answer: 3.7 A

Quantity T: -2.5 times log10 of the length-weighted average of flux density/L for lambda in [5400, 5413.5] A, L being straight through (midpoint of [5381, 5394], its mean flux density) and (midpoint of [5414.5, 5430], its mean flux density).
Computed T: 0.11 mag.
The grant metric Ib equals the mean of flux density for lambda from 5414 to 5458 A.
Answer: 23.2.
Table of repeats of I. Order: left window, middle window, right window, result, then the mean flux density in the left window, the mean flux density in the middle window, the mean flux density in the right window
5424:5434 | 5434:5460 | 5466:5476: 0.3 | 23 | 23.3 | 24.2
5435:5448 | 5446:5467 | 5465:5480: 0.1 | 23.3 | 23.4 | 23.6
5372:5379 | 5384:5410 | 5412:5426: 0.8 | 23.3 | 22.4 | 22.9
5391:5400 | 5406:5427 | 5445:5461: 0.4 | 22.3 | 22.3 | 23.2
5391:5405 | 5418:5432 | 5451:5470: 0.0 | 22.5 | 23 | 23.9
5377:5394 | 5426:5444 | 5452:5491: 0.7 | 24.7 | 23.3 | 23.9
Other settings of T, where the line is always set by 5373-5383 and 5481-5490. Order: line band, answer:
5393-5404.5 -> 0.116 mag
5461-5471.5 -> 0.027 mag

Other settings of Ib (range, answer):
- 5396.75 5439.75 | 22.3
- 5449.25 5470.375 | 23.9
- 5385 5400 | 23.1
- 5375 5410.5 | 23.3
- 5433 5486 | 23.6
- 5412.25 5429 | 23.1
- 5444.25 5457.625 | 23.1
